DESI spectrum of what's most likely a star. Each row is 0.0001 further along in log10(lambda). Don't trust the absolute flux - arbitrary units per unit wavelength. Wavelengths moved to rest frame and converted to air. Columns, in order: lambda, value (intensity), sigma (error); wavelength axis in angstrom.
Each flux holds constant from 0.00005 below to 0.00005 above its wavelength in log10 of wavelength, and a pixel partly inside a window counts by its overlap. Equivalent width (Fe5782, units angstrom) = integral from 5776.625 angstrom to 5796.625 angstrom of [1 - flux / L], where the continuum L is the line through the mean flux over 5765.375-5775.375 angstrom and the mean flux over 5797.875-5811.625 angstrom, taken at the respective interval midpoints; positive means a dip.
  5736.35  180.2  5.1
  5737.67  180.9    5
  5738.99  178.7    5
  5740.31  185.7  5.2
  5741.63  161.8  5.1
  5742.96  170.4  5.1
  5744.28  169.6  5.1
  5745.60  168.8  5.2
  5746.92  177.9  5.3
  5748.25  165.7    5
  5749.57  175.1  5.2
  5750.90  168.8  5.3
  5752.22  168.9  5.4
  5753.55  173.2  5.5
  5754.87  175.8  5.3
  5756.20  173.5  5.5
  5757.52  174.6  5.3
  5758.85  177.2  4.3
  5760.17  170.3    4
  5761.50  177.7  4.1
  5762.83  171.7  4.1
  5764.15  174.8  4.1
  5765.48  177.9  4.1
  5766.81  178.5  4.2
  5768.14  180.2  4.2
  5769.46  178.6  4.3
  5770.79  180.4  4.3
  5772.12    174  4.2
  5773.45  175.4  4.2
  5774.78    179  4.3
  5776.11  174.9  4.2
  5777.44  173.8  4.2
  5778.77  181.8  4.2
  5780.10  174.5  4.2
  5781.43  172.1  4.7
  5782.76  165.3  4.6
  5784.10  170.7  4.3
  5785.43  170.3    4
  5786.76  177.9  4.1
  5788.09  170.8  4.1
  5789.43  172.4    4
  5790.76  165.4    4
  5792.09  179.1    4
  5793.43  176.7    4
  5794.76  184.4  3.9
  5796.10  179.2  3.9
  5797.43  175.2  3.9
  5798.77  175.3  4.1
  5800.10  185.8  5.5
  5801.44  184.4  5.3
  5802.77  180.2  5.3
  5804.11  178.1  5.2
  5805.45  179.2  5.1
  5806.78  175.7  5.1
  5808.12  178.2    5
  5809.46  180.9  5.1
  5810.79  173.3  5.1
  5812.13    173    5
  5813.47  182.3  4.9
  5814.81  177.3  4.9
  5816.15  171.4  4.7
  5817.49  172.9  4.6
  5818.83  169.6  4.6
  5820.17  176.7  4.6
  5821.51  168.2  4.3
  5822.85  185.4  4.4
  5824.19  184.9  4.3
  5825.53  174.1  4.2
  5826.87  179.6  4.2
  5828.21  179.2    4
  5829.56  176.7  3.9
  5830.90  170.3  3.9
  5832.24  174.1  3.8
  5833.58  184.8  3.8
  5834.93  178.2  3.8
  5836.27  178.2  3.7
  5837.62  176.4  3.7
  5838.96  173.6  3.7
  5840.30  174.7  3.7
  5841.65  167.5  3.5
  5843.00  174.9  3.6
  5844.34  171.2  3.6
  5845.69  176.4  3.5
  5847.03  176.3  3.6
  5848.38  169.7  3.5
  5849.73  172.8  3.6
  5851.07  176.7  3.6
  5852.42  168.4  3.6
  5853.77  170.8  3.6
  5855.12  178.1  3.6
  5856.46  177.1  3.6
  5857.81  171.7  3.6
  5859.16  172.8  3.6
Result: 0.5 angstrom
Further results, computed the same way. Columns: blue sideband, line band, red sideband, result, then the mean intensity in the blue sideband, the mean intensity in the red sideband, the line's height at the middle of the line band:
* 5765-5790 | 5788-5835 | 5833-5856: -0.6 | 175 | 175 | 175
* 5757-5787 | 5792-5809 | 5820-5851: -0.4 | 175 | 176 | 176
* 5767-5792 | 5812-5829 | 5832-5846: -0.1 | 175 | 175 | 175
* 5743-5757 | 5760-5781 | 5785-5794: -0.5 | 172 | 173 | 173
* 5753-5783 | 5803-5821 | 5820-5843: 0.0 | 176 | 177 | 176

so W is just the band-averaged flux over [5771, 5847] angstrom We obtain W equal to 176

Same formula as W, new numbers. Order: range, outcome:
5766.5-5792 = 175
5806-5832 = 176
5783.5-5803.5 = 177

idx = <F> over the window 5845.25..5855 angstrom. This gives 173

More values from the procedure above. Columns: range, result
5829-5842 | 176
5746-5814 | 176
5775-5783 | 175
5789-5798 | 176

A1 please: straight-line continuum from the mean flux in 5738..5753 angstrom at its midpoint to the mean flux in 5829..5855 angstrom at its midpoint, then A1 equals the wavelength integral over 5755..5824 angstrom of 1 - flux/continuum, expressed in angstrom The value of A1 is -1.2 angstrom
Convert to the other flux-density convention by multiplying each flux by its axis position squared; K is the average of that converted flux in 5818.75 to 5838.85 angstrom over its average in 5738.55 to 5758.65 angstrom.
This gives 1.06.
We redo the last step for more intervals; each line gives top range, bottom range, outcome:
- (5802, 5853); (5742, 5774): 1.04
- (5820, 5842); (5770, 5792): 1.03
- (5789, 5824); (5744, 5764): 1.04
